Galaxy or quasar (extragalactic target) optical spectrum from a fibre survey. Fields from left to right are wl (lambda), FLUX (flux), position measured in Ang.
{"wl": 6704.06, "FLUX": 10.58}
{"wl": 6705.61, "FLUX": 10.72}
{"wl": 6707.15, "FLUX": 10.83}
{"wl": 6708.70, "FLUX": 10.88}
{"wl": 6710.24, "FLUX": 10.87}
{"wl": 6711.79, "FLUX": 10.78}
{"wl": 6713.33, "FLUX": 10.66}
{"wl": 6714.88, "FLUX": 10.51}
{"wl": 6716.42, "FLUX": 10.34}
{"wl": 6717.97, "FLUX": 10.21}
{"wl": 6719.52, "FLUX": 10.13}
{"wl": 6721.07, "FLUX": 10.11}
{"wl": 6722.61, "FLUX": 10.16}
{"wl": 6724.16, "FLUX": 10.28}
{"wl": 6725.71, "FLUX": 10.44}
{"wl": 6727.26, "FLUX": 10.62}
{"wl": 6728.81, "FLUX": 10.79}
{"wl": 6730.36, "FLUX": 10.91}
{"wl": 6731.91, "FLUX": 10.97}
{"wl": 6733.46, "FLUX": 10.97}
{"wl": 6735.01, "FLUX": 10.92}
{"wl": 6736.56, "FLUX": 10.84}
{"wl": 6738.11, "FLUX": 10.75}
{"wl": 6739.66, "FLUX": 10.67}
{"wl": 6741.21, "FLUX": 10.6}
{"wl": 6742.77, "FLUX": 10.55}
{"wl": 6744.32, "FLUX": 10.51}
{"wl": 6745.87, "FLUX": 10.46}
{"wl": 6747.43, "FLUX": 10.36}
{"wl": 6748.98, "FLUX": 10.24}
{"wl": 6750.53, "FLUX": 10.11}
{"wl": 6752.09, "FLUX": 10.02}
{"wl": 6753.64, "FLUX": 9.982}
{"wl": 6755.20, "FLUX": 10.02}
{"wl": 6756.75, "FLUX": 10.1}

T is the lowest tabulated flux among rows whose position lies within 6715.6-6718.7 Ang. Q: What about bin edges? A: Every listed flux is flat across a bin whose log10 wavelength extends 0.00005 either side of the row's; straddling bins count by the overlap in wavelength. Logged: 10.21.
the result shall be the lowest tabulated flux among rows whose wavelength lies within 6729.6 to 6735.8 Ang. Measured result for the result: 10.91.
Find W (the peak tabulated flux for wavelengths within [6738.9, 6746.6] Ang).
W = 10.67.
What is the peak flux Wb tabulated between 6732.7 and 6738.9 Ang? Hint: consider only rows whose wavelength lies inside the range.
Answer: 10.97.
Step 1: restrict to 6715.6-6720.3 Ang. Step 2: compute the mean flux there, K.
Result 10.2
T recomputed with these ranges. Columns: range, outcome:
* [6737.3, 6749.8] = 10.24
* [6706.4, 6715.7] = 10.51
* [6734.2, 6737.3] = 10.84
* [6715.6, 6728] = 10.11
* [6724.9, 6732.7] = 10.44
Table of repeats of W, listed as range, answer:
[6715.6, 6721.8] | 10.34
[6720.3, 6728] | 10.62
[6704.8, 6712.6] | 10.88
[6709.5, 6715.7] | 10.87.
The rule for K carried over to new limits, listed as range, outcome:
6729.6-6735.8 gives 10.9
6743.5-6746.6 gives 10.5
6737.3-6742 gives 10.7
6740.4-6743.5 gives 10.6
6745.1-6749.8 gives 10.4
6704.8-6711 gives 10.8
